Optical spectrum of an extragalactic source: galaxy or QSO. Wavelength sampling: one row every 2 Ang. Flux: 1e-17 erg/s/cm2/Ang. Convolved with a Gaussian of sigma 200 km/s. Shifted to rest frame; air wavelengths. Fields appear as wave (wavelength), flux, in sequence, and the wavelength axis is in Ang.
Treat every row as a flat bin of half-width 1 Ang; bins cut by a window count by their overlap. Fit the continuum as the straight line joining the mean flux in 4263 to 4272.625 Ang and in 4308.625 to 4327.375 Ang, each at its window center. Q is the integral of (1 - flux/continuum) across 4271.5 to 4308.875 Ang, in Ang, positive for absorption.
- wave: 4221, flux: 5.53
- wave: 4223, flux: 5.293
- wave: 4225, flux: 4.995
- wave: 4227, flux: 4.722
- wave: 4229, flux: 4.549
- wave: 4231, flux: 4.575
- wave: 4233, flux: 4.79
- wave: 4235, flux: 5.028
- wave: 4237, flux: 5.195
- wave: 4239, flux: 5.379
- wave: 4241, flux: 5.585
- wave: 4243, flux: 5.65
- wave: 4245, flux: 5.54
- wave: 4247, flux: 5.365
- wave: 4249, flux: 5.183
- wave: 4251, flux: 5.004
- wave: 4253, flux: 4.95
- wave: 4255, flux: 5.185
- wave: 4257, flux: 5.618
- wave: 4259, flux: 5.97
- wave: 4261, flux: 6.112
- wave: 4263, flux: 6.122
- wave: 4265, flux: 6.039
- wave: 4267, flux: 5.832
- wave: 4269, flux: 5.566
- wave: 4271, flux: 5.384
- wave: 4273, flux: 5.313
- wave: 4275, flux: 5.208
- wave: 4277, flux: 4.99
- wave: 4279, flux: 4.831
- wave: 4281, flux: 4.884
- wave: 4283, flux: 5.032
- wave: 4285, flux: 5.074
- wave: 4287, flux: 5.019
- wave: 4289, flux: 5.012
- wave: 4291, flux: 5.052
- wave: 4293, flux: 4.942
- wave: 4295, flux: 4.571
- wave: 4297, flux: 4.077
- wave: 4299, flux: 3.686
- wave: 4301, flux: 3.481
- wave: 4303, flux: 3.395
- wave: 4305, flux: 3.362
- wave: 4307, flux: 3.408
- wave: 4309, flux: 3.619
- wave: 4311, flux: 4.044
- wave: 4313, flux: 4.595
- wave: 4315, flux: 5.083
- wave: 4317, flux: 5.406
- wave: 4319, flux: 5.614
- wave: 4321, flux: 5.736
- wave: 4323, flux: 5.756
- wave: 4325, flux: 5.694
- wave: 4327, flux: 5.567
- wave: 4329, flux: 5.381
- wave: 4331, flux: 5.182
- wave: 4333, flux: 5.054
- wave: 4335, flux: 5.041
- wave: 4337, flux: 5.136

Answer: 6.6 Ang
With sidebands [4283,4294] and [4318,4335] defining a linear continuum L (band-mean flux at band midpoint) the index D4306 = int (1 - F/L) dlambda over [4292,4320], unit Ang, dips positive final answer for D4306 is 5.3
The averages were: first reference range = 5.02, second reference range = 5.47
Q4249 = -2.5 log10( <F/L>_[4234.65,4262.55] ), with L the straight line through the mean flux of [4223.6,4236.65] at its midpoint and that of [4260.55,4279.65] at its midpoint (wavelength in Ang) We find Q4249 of -0.06 mag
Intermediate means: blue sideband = 4.81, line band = 5.43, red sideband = 5.54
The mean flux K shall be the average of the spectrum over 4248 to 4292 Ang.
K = 5.34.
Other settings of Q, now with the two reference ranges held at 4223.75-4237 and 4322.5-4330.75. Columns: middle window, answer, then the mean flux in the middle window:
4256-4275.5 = -2.5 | 5.73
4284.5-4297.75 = 1.1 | 4.83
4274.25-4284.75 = 0.4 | 4.99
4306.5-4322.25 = 2.1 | 4.75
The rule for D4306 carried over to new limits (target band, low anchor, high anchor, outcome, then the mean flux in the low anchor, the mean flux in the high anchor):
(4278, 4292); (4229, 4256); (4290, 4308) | -2.3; 5.16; 4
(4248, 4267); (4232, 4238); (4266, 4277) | -1.2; 5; 5.42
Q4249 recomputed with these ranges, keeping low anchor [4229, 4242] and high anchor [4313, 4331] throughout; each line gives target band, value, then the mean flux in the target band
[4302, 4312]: 0.45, 3.57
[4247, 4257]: -0.01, 5.16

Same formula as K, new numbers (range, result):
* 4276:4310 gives 4.38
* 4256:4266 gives 5.97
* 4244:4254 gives 5.21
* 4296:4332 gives 4.62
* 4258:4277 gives 5.69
